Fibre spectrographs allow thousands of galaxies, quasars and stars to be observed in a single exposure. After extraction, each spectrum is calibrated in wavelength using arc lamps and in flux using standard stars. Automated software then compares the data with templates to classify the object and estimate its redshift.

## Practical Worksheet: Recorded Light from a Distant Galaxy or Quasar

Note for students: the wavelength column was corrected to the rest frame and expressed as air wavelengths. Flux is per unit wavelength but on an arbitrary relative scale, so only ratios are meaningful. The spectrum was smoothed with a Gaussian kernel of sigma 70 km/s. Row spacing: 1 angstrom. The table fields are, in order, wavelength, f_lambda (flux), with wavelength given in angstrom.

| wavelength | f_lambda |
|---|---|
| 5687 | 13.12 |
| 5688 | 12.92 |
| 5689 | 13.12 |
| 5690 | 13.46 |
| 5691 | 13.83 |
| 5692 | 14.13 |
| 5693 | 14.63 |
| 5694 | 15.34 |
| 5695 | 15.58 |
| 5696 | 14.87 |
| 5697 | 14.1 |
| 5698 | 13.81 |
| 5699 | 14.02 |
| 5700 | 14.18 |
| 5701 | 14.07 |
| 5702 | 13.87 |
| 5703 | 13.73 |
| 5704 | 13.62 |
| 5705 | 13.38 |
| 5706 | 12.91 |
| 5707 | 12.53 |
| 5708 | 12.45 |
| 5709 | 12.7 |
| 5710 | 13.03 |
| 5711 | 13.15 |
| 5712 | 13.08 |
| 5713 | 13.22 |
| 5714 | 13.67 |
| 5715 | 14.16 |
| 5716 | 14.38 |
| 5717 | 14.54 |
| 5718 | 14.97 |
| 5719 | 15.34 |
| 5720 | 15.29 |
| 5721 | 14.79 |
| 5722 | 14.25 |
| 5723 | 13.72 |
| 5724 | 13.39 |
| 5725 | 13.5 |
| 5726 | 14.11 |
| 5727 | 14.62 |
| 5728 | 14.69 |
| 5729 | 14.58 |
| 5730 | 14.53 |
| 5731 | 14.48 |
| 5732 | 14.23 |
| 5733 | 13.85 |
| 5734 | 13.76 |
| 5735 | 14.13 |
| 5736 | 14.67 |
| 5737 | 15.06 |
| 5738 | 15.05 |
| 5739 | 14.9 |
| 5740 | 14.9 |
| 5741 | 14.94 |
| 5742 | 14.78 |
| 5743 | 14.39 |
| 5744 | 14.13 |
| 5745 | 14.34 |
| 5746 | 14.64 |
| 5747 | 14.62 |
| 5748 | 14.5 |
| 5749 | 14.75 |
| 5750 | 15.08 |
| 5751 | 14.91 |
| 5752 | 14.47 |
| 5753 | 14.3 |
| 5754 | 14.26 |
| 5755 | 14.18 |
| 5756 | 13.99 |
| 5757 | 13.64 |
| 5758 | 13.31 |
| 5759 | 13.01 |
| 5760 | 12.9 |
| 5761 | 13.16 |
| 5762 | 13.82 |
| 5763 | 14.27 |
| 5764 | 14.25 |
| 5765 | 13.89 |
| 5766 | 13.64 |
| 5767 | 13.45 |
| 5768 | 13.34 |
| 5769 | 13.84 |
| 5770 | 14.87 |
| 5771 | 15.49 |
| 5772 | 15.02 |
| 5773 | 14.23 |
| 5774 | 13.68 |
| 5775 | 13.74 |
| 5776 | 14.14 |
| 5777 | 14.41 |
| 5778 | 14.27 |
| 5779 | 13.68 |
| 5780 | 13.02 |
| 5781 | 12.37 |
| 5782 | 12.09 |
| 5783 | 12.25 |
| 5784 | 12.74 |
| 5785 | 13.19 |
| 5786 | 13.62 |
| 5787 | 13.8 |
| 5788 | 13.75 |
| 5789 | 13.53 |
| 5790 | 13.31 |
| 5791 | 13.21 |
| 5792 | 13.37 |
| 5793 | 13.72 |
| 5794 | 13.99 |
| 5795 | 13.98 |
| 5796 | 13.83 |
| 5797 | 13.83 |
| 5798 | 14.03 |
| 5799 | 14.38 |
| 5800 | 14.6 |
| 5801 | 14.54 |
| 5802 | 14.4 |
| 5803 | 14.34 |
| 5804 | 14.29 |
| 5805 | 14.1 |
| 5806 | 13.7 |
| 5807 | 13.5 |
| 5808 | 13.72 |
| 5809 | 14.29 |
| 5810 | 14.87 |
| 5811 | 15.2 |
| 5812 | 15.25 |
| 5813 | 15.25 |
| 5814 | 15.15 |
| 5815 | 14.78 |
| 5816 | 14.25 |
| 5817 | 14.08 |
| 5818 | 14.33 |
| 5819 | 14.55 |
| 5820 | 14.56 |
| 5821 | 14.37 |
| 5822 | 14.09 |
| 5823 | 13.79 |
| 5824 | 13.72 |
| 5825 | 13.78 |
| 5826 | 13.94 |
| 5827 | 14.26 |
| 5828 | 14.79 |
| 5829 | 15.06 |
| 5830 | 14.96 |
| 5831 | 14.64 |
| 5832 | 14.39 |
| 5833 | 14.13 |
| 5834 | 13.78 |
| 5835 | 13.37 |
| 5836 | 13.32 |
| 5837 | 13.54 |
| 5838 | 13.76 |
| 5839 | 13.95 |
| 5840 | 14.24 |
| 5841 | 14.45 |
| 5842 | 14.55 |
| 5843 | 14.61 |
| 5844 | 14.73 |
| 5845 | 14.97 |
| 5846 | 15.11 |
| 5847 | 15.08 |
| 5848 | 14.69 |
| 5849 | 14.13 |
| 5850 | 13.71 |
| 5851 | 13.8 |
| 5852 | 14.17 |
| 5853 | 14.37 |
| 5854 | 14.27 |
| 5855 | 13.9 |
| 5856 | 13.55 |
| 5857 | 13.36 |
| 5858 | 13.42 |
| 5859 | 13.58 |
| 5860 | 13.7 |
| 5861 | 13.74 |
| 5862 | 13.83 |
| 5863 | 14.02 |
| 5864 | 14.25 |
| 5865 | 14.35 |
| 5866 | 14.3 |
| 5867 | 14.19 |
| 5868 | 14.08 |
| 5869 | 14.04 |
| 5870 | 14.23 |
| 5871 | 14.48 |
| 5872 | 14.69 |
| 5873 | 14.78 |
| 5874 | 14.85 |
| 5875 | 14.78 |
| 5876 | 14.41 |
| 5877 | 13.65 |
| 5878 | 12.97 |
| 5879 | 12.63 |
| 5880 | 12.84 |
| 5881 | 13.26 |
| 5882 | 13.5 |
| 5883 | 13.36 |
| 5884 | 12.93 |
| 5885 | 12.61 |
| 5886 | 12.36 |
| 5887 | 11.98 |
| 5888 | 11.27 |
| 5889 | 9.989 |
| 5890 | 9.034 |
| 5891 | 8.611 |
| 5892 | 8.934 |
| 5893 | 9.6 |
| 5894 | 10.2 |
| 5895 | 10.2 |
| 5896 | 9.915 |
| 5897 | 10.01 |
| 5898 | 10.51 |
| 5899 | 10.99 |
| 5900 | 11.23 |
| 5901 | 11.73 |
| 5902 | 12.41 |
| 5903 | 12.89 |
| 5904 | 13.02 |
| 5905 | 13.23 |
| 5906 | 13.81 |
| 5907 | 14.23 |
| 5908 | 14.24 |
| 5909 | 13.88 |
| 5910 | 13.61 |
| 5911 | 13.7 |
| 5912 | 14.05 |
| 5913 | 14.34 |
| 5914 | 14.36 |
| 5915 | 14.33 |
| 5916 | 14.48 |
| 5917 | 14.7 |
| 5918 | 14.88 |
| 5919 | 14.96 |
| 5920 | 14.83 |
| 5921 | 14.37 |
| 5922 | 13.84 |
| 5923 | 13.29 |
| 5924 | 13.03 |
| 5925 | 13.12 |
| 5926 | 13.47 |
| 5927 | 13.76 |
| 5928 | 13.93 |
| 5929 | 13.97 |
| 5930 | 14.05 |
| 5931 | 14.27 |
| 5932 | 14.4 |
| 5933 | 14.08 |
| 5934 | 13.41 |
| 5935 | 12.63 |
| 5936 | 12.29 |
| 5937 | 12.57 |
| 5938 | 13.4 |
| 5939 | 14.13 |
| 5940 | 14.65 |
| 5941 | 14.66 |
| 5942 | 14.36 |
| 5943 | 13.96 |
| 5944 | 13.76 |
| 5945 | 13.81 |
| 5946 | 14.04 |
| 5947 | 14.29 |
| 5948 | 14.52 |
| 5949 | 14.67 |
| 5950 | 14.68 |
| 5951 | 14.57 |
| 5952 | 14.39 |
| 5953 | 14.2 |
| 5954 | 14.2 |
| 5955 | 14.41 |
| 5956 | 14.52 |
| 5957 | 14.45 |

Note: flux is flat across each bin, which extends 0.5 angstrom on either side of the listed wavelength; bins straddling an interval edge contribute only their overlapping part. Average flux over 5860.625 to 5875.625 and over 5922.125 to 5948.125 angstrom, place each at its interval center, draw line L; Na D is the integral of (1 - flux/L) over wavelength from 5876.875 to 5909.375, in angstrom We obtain 5.2 angstrom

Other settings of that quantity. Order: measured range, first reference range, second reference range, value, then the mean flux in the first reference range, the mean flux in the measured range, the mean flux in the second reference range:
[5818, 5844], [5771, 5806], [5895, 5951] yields -0.9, 13.8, 14.2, 13.5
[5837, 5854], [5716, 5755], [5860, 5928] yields -1.1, 14.5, 14.4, 13.1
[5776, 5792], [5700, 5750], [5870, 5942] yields 0.6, 14.1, 13.3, 13.1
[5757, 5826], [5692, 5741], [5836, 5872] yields 1.0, 14.1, 13.9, 14.1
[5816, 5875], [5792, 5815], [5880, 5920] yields -3.2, 14.3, 14.2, 12.4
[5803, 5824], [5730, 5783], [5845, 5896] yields -1.1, 14.1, 14.4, 13.2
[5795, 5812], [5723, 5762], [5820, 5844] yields -0.1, 14.3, 14.2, 14.2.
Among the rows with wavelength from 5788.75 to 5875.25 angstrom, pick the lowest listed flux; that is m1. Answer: 13.21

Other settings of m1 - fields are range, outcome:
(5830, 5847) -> 13.32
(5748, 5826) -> 12.09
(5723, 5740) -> 13.39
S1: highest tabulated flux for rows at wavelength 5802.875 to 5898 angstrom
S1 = 15.25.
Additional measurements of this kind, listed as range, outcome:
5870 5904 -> 14.85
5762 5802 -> 15.49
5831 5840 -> 14.64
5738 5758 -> 15.08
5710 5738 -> 15.34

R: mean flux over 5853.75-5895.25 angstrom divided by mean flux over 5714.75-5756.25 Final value 0.90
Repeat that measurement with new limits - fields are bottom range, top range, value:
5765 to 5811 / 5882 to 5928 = 0.91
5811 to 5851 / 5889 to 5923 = 0.87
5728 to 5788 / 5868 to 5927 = 0.92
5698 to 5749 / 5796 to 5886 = 1.00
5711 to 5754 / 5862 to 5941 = 0.91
